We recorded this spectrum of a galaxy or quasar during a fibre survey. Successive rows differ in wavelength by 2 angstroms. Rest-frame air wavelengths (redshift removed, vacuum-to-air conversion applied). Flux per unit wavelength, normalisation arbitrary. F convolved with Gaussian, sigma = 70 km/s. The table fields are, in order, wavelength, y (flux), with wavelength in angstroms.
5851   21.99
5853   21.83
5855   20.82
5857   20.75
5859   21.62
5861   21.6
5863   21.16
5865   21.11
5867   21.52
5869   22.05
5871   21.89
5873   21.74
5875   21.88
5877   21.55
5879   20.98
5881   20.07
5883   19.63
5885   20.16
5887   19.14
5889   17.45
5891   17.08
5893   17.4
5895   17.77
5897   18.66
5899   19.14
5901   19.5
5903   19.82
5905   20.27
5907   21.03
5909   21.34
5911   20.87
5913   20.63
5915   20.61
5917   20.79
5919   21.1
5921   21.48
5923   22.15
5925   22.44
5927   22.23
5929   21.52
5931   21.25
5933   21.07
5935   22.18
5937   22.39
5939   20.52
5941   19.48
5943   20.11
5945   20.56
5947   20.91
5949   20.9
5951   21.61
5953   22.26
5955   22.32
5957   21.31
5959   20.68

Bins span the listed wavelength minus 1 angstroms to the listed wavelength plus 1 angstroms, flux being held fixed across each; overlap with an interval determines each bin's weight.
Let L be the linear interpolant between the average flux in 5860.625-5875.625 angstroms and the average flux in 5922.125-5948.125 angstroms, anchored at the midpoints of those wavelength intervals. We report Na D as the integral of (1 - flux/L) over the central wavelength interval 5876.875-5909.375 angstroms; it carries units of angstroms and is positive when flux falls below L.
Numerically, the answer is 3.2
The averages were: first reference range 21.6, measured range 19.4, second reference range 21.3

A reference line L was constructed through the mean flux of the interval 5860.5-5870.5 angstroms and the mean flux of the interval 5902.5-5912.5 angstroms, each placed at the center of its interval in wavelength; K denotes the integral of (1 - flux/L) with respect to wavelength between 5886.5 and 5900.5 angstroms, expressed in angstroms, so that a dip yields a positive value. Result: 1.91 angstroms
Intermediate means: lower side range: 21.5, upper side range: 20.7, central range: 18.1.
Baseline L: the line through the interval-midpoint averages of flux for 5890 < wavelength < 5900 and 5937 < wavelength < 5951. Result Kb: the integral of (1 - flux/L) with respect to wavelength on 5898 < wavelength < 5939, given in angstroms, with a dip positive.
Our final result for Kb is -3.84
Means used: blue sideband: 18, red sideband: 20.6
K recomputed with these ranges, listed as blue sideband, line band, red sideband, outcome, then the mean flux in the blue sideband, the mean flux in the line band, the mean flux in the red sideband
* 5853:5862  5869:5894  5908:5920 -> 1.3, 21.3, 20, 20.9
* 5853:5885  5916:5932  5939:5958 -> -0.4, 21.2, 21.6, 21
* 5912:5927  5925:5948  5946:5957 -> 0.3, 21.4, 21.2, 21.6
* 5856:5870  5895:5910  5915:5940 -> 1.2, 21.4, 19.8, 21.6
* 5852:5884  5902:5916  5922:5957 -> 0.5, 21.3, 20.7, 21.4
